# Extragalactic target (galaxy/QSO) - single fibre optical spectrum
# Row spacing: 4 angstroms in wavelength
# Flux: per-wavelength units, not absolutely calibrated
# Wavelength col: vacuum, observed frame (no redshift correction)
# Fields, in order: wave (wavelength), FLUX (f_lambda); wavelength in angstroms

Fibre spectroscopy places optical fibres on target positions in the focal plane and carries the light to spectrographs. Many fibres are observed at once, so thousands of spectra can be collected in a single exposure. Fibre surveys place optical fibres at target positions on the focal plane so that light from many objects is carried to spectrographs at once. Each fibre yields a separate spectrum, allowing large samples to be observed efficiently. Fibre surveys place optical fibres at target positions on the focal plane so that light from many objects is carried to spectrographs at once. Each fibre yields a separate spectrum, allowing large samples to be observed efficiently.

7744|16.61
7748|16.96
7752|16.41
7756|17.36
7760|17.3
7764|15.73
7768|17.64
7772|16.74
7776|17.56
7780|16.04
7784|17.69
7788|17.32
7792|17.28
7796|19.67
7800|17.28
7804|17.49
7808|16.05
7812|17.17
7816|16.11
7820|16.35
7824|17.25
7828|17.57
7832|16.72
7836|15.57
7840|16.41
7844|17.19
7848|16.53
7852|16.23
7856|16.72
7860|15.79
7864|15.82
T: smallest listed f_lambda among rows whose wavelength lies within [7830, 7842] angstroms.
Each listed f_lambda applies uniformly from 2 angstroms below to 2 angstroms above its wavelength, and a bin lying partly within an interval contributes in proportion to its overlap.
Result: 15.57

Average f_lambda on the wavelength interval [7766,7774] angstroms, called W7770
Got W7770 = 17.2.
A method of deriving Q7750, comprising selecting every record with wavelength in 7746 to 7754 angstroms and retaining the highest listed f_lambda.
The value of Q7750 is 16.96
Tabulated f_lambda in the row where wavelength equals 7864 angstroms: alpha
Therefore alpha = 15.82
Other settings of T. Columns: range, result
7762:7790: 15.73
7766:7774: 16.74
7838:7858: 16.23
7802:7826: 16.05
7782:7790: 17.32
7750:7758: 16.41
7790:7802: 17.28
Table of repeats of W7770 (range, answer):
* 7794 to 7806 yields 18.1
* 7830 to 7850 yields 16.5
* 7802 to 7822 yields 16.6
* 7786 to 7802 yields 17.9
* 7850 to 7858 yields 16.5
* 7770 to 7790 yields 17.1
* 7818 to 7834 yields 17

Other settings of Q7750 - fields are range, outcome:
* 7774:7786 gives 17.69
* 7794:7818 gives 19.67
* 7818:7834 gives 17.57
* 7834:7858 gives 17.19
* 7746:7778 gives 17.64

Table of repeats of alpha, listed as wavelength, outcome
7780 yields 16.04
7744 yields 16.61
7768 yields 17.64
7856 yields 16.72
